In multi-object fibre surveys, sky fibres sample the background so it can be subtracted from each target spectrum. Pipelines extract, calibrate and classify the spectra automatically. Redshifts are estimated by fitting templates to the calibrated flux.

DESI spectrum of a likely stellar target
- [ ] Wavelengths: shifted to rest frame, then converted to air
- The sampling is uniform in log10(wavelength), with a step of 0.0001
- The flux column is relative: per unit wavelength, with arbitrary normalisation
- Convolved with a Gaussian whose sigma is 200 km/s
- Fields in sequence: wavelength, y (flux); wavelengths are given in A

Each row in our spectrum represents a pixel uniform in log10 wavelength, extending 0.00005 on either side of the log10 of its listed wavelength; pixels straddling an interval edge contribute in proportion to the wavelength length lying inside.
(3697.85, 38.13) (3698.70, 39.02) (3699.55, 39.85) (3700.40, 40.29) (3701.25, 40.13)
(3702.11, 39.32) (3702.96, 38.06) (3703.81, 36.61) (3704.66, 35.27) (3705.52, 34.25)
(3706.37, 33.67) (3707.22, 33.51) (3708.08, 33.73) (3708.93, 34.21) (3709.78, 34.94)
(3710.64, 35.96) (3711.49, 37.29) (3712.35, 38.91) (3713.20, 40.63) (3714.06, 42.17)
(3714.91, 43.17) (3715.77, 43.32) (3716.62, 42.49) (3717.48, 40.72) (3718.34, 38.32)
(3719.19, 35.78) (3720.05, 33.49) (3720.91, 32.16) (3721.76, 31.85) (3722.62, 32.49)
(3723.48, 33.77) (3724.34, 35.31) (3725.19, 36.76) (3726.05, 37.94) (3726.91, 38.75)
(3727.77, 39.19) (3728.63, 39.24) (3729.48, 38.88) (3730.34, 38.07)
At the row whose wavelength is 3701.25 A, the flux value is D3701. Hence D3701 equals 40.13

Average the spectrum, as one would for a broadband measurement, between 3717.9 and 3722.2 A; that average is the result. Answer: 34.3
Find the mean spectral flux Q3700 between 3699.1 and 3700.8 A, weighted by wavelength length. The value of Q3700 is 40.1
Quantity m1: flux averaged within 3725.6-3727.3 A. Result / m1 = 38.2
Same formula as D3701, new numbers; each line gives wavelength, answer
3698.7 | 39.02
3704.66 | 35.27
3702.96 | 38.06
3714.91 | 43.17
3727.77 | 39.19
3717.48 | 40.72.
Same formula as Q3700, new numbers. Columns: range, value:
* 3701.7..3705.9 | 36.7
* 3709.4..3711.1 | 35.5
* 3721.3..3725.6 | 34.1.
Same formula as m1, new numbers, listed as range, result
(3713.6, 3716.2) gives 42.9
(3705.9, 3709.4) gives 33.9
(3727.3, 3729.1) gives 39.3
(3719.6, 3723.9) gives 32.7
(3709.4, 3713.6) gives 37.5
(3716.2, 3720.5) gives 38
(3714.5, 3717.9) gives 42.4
